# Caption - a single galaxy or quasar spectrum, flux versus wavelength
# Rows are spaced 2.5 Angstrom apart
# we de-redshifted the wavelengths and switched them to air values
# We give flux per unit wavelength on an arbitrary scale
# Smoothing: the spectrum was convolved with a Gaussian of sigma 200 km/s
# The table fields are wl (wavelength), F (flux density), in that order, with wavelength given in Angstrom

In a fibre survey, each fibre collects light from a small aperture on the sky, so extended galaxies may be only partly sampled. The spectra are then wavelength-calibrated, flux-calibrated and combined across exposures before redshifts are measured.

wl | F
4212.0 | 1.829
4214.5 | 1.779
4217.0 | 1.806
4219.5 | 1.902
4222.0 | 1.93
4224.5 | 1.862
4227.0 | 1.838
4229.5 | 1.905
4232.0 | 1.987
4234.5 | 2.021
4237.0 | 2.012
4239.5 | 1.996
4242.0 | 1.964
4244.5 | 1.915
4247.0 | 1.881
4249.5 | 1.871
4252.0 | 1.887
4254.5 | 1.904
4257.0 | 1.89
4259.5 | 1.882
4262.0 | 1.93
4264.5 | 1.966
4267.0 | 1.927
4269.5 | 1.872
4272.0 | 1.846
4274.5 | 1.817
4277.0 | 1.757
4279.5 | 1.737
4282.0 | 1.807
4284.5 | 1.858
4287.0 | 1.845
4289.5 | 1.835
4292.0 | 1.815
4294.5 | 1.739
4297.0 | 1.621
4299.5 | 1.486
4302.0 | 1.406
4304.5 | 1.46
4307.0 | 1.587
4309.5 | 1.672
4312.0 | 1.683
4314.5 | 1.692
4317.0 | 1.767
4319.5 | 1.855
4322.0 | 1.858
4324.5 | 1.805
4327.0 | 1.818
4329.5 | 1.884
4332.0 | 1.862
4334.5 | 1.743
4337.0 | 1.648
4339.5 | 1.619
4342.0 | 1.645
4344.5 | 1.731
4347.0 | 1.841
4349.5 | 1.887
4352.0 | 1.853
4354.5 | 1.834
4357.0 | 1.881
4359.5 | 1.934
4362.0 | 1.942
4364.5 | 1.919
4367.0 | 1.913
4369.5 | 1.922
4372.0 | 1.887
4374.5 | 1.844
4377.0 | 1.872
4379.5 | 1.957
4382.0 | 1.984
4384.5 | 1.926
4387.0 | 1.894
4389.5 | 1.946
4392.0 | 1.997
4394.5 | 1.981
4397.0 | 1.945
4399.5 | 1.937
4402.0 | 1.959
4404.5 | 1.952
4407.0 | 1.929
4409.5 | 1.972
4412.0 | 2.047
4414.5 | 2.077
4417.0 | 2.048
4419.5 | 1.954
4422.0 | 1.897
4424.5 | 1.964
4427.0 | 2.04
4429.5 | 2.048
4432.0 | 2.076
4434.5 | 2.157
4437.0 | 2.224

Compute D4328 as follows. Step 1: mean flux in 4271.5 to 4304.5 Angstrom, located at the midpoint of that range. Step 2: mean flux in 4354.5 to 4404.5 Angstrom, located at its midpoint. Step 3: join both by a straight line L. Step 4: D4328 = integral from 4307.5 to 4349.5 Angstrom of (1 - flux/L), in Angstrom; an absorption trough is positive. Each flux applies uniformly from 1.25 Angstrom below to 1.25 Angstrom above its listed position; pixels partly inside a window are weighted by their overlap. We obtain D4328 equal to 1.3 Angstrom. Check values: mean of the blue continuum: 1.72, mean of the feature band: 1.76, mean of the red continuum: 1.93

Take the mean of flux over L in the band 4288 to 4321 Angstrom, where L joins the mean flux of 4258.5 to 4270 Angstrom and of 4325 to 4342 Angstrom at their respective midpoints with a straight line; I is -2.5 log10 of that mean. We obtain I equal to 0.10 mag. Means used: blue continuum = 1.92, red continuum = 1.76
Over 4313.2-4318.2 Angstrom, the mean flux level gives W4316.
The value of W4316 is 1.73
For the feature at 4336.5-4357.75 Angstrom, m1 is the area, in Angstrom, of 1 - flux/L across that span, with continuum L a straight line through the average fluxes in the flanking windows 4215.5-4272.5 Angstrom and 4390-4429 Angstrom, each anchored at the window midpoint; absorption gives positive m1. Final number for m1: 2.0 Angstrom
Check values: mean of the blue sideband 1.91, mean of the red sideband 1.98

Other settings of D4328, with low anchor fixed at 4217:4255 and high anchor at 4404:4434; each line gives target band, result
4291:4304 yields 2.3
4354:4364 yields 0.4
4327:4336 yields 0.7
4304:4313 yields 1.6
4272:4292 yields 1.4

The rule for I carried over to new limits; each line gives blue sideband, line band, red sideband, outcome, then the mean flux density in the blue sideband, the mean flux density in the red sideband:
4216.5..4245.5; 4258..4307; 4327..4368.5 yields 0.07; 1.93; 1.82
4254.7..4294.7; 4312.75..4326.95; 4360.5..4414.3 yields 0.06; 1.85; 1.94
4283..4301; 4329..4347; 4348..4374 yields 0.07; 1.74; 1.9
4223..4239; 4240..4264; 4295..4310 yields -0.05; 1.94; 1.54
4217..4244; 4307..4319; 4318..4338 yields 0.08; 1.93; 1.81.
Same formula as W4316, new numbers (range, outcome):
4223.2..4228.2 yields 1.85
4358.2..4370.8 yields 1.93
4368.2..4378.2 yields 1.88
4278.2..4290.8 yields 1.82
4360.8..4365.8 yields 1.93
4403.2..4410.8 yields 1.95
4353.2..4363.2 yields 1.9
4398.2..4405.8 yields 1.95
